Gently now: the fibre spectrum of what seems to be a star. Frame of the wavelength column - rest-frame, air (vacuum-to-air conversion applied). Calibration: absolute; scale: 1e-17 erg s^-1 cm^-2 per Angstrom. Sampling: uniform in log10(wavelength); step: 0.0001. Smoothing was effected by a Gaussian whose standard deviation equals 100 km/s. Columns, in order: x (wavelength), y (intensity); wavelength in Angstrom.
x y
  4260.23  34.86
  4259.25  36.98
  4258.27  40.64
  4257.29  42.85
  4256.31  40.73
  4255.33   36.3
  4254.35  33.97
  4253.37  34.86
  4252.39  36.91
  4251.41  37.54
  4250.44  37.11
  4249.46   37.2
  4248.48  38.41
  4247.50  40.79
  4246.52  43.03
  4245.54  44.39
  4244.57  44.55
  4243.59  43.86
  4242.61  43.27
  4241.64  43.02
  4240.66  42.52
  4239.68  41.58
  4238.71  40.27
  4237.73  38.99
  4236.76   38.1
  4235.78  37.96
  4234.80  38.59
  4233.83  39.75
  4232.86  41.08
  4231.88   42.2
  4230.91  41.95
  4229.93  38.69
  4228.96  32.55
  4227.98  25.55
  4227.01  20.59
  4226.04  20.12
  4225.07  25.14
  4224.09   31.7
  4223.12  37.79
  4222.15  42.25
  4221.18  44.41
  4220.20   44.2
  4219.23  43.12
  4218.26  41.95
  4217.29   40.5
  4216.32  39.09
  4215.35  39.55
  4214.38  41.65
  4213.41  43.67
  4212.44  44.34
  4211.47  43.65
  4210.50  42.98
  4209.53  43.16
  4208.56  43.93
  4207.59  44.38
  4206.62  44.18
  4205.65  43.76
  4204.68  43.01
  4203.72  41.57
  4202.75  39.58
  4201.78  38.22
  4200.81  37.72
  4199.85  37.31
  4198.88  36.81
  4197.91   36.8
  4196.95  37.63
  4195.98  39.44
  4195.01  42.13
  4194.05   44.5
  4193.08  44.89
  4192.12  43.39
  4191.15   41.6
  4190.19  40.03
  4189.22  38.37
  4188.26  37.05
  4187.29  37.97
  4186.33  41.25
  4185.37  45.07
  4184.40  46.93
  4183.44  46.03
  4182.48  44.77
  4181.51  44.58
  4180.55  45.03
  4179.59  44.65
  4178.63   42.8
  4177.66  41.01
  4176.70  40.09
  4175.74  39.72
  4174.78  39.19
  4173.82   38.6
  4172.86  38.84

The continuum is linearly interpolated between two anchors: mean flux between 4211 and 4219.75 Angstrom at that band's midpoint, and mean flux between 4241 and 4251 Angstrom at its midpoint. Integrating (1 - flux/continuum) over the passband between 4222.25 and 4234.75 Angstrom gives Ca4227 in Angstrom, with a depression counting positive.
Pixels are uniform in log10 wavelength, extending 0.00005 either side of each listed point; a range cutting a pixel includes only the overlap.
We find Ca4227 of 2.5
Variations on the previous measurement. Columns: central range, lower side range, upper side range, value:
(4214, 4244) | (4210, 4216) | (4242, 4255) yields 2.3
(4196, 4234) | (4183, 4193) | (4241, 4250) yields 2.8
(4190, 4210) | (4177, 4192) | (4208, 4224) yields 0.5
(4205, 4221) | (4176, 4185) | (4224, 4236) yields -2.5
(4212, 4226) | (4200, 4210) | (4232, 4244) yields 0.7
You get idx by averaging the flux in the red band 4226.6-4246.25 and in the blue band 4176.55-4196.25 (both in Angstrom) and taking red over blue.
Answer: 0.9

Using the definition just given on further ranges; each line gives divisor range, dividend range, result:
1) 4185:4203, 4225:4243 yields 0.92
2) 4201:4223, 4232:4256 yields 0.94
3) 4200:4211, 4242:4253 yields 0.97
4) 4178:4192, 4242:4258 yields 0.93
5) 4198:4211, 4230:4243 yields 0.99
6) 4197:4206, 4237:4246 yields 1.08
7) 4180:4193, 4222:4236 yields 0.80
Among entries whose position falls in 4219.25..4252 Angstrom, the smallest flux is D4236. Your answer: 20.12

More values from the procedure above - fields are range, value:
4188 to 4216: 36.8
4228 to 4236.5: 32.55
